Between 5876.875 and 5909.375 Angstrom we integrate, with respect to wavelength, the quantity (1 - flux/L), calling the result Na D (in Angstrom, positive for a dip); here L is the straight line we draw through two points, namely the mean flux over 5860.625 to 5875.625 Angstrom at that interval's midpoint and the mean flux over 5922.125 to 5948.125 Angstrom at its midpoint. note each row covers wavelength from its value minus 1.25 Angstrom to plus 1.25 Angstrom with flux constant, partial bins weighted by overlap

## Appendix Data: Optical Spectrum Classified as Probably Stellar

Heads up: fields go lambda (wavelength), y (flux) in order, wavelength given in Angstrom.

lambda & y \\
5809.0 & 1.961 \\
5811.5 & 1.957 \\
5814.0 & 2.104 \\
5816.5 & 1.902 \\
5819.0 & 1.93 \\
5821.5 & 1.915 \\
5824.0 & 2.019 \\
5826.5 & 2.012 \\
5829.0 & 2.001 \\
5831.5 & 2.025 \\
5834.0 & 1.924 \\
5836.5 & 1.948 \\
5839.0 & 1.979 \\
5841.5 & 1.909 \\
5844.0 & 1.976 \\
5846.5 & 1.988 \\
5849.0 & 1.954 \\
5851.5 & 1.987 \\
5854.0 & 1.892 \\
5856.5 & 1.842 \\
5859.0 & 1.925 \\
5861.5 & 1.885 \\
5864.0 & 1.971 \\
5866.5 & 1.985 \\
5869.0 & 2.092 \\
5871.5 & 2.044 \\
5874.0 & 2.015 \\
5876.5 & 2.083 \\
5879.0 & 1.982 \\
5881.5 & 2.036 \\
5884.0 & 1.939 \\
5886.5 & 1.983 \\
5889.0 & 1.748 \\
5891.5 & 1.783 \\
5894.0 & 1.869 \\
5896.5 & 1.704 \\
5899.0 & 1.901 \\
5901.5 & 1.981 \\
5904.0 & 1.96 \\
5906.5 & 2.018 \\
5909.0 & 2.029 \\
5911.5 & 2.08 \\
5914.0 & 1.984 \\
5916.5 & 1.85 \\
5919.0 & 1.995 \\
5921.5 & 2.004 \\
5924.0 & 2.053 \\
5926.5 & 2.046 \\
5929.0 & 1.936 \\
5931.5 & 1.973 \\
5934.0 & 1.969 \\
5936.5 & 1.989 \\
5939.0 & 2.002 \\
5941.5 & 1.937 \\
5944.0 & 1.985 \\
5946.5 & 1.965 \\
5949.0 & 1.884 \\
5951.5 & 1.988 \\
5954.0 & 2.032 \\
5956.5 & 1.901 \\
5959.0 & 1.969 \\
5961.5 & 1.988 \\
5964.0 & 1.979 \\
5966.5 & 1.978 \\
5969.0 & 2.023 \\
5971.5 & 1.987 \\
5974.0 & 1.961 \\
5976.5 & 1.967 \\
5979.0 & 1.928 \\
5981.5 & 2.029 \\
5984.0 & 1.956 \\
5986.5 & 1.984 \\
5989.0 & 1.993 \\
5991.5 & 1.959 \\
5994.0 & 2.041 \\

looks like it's 1.3 Angstrom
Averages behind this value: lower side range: 2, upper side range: 1.98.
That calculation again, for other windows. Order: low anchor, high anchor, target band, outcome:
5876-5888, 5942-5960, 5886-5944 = 0.9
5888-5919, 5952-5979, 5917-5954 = -0.6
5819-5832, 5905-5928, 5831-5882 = 0.5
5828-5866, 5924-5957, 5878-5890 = 0.1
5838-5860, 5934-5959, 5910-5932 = -0.4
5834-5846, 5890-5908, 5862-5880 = -0.9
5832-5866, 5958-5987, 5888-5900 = 0.9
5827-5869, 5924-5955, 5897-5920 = 0.0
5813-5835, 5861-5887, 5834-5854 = 0.3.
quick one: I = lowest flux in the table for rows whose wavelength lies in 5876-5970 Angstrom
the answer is 1.704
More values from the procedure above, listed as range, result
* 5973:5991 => 1.928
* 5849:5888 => 1.842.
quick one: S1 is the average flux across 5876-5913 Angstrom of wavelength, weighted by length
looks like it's 1.94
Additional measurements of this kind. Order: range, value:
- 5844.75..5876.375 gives 1.97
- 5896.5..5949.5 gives 1.97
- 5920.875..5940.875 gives 1.99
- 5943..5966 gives 1.97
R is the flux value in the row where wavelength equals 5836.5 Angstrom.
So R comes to 1.948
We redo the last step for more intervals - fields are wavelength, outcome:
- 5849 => 1.954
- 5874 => 2.015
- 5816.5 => 1.902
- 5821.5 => 1.915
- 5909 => 2.029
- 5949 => 1.884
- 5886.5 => 1.983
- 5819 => 1.93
